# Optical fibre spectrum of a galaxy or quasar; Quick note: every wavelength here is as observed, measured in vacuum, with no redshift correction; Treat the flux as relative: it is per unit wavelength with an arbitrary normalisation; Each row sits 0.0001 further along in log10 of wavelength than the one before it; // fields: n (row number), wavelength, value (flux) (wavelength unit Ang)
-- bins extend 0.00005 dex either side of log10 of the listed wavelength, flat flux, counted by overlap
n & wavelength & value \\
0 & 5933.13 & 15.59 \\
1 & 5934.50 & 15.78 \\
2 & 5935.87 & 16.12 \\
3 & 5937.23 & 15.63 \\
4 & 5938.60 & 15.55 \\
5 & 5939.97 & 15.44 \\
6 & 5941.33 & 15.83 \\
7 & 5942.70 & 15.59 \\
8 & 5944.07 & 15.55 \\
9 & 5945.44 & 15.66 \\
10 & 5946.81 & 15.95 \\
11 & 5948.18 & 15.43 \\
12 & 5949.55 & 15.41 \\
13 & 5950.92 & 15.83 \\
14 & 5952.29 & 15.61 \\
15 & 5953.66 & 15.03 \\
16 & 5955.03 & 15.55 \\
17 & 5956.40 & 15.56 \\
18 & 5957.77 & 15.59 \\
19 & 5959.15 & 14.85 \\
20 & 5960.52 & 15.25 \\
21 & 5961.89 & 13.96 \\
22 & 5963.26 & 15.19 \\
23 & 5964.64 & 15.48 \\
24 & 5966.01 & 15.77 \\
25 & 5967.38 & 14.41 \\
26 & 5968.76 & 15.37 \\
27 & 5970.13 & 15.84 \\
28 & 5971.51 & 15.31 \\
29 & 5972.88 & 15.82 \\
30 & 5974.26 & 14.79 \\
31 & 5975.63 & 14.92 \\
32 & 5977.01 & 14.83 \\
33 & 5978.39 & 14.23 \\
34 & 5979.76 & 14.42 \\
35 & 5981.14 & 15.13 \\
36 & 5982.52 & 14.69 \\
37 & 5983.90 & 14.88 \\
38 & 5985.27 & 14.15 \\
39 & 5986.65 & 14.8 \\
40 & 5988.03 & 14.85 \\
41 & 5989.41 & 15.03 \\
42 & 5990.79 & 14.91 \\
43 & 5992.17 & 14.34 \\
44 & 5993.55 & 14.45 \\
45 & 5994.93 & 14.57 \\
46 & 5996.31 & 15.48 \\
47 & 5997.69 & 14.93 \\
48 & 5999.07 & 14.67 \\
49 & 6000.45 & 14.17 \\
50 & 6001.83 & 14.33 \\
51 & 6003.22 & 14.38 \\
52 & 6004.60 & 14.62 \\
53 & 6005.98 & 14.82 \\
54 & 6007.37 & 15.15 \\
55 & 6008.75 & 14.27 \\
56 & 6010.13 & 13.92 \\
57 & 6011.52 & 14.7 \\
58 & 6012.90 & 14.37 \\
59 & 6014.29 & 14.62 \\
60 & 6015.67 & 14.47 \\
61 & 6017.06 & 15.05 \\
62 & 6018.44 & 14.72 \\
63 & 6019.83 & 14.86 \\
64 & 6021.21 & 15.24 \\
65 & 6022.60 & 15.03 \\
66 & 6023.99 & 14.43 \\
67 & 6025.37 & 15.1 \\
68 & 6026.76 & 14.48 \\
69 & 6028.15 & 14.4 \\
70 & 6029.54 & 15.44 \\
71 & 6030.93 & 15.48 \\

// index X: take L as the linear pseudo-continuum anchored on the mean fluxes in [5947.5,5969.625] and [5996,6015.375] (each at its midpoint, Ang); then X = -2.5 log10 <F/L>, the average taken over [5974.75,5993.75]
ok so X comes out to 0.01 mag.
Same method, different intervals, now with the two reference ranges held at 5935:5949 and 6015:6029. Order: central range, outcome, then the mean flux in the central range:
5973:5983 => 0.04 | 14.8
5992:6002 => 0.03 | 14.7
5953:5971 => 0.02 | 15.2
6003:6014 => 0.03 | 14.5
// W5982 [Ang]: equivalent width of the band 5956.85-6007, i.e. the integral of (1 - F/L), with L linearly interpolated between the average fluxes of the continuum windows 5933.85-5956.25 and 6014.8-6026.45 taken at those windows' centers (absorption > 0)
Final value 1.24 Ang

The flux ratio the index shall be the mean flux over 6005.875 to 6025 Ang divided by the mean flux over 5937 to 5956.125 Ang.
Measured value 0.9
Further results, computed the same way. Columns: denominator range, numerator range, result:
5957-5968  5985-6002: 0.97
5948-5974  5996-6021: 0.96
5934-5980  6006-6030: 0.96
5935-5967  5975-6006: 0.95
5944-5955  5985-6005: 0.94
